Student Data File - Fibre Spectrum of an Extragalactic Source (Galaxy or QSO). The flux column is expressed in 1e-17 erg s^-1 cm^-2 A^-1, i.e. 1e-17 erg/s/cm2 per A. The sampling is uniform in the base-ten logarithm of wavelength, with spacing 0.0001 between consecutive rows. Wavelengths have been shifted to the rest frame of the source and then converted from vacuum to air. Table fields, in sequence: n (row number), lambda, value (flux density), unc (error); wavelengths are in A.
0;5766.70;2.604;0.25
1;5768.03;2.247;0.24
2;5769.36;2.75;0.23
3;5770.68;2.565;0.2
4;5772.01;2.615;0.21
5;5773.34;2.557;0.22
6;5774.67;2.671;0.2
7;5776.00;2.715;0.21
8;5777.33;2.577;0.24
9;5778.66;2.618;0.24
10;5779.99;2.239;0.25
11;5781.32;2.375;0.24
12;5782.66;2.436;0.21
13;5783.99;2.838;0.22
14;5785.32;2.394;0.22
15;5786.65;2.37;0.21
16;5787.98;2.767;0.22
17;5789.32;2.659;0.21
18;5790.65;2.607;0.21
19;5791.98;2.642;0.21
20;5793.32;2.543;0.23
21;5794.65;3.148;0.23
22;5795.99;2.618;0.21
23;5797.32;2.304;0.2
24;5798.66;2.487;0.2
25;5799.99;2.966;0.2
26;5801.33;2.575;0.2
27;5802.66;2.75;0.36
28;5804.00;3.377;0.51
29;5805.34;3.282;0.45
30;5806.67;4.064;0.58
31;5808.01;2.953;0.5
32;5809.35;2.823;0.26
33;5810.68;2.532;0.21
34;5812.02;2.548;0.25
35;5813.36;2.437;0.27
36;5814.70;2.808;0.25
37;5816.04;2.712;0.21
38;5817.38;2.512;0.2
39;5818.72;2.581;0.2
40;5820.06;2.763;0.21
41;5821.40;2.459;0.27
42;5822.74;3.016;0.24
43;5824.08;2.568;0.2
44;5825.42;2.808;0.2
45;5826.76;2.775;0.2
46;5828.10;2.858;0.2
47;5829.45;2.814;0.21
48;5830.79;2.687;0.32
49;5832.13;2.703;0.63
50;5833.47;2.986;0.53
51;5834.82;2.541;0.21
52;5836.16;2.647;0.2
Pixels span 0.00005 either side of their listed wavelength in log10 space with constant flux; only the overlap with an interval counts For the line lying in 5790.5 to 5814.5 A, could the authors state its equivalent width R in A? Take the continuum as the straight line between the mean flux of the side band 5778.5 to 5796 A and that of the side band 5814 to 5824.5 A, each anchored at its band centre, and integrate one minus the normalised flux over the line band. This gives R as -1.71 A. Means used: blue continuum 2.59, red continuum 2.68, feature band 2.82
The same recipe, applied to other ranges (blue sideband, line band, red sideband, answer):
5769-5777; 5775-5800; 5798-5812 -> 1.8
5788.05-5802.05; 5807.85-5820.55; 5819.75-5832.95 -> 0.3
